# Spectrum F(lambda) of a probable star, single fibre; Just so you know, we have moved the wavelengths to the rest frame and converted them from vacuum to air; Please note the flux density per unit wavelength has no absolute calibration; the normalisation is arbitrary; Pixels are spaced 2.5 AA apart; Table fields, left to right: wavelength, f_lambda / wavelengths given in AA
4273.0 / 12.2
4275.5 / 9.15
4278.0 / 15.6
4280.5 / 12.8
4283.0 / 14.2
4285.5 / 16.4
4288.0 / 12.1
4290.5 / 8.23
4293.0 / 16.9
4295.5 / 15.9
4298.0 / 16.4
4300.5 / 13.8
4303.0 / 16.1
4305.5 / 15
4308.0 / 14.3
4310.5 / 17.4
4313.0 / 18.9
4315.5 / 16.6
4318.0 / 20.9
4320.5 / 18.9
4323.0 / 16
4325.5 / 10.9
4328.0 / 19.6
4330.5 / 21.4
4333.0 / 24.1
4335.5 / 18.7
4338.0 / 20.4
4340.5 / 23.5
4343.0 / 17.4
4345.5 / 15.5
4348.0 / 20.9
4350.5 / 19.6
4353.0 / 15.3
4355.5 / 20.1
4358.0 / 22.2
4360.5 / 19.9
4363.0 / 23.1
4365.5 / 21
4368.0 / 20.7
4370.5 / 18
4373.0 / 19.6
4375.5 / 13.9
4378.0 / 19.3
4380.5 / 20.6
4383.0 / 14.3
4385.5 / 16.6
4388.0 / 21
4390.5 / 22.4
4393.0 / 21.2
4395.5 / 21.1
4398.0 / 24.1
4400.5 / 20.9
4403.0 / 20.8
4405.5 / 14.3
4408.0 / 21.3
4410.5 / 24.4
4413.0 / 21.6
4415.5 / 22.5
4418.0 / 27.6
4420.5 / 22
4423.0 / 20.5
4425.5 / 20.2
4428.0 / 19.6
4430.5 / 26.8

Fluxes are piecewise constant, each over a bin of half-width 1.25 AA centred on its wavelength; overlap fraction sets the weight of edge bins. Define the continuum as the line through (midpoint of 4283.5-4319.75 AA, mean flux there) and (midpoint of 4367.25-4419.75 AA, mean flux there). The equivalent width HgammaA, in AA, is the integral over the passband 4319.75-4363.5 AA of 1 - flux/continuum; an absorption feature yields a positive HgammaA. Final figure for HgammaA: -3.9 AA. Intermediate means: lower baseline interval 15.7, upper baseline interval 20.3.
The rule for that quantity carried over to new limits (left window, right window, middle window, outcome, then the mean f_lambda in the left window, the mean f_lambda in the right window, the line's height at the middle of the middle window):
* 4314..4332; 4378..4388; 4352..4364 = -1.52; 17.9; 17.9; 17.9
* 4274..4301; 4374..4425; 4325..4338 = -2.46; 13.8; 20.5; 16.4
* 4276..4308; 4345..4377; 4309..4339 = -3.53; 14.3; 19.3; 16.6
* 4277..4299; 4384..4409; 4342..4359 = -0.90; 14.2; 20.3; 17.7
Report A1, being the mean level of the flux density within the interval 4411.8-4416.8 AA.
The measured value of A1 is 22.1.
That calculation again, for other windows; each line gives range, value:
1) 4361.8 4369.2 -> 21.6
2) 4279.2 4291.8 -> 12.8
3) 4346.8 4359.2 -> 19.6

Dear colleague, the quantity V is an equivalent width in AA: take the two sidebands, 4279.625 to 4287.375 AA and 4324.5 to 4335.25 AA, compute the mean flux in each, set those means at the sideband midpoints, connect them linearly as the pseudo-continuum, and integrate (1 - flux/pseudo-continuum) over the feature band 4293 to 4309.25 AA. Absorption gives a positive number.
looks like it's 0.8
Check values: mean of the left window 14.4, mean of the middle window 15.4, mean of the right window 19.2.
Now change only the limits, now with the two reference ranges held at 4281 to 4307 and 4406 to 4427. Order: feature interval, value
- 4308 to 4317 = -0.9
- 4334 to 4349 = -1.7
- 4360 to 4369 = -1.1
